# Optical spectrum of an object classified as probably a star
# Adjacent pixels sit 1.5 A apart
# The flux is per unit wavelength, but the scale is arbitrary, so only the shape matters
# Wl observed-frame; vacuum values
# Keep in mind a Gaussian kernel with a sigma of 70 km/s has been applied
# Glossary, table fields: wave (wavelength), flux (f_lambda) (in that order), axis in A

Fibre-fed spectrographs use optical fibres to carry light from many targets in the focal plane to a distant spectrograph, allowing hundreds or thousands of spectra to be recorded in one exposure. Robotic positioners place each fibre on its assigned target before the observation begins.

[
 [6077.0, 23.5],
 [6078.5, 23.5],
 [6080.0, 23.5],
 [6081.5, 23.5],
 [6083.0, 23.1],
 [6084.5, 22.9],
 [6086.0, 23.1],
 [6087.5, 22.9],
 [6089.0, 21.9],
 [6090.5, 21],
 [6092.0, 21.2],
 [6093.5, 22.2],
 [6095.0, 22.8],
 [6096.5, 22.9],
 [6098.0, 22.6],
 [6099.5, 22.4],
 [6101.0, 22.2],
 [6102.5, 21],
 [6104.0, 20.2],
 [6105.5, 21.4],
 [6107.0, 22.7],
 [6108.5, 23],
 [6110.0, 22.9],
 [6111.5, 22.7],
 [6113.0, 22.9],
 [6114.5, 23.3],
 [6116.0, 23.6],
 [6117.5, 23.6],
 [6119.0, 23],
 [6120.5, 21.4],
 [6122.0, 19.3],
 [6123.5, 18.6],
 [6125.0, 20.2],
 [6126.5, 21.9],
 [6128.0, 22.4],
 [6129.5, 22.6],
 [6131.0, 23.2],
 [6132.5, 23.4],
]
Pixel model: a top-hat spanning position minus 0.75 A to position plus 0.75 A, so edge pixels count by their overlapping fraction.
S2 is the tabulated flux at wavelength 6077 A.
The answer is 23.5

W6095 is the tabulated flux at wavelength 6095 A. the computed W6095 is 22.8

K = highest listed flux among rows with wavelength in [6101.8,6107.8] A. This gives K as 22.7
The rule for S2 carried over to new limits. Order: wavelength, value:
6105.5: 21.4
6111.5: 22.7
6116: 23.6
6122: 19.3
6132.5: 23.4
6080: 23.5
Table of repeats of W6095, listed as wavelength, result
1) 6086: 23.1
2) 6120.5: 21.4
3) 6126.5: 21.9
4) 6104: 20.2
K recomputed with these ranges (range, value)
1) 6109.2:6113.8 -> 22.9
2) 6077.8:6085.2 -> 23.5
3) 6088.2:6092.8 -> 21.9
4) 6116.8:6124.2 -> 23.6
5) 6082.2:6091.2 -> 23.1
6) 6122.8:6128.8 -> 22.4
